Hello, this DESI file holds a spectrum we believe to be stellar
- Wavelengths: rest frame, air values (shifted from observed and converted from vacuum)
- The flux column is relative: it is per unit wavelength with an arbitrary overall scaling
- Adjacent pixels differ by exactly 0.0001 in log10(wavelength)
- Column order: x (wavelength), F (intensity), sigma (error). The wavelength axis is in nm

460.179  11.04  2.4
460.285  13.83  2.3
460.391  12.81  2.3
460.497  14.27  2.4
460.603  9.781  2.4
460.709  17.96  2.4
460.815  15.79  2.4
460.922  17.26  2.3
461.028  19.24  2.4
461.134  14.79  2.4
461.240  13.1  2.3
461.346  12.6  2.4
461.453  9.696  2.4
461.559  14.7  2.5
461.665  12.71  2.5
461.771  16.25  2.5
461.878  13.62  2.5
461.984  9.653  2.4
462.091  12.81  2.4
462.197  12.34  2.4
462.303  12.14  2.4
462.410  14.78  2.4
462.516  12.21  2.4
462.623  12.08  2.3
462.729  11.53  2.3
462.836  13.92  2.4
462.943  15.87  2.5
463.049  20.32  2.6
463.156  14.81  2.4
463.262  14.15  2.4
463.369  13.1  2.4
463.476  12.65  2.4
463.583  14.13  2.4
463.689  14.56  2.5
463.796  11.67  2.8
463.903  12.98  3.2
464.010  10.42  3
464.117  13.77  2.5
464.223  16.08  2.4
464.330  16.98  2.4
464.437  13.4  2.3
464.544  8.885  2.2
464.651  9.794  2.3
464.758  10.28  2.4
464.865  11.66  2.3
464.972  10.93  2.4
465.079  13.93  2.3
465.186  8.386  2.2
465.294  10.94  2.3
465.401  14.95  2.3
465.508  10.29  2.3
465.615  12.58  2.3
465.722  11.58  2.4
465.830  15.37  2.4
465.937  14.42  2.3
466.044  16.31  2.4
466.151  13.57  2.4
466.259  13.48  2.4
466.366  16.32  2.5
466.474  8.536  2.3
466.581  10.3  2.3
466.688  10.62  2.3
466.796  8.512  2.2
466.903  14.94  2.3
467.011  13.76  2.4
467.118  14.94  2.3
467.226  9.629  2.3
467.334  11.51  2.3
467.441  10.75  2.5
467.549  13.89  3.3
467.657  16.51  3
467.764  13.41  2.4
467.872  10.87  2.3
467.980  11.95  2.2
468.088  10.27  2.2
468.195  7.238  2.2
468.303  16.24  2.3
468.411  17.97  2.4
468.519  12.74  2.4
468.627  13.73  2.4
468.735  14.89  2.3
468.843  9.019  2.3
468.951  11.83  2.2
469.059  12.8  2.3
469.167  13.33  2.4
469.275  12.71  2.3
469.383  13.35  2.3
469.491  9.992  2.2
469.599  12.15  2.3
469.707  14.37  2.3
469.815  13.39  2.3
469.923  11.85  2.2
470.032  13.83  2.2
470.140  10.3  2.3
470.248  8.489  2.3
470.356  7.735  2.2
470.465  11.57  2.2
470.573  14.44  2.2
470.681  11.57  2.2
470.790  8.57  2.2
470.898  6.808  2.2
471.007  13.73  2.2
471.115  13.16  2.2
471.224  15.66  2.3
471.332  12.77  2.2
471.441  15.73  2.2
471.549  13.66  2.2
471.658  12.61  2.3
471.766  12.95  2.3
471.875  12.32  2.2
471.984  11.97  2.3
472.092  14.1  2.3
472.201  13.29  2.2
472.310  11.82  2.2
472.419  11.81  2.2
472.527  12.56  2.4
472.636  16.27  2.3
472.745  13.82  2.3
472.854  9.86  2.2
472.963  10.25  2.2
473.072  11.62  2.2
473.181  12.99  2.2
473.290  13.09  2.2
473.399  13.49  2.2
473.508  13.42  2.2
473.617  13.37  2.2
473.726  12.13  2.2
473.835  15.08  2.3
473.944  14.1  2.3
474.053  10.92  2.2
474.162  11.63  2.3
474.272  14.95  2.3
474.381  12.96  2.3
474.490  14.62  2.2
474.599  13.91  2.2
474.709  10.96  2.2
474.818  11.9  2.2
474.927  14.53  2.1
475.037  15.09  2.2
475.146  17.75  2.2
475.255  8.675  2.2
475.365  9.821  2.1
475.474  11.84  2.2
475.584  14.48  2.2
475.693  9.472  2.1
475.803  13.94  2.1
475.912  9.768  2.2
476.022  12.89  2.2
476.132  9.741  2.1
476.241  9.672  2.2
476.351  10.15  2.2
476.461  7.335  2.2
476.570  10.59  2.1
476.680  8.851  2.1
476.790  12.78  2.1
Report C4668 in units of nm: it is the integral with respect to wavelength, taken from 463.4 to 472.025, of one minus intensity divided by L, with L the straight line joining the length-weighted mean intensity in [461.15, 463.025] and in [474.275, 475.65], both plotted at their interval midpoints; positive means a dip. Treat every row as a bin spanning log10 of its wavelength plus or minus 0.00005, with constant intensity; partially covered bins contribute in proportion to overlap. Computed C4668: 0.42 nm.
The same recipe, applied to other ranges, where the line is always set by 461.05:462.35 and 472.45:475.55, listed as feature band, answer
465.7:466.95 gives 0.01 nm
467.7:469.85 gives 0.06 nm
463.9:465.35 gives 0.11 nm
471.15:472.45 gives -0.03 nm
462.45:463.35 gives -0.09 nm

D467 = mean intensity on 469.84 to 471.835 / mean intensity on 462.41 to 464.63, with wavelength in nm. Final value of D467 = 0.9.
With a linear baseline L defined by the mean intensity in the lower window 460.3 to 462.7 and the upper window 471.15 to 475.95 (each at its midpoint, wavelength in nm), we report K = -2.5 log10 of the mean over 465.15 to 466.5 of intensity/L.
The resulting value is 0.034 mag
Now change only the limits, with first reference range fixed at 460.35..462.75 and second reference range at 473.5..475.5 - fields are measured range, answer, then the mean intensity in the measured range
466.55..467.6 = 0.12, 11.9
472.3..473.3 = 0.06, 12.4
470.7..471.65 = 0.06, 12.5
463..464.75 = 0.00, 13.5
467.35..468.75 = 0.02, 13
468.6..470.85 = 0.12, 11.9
